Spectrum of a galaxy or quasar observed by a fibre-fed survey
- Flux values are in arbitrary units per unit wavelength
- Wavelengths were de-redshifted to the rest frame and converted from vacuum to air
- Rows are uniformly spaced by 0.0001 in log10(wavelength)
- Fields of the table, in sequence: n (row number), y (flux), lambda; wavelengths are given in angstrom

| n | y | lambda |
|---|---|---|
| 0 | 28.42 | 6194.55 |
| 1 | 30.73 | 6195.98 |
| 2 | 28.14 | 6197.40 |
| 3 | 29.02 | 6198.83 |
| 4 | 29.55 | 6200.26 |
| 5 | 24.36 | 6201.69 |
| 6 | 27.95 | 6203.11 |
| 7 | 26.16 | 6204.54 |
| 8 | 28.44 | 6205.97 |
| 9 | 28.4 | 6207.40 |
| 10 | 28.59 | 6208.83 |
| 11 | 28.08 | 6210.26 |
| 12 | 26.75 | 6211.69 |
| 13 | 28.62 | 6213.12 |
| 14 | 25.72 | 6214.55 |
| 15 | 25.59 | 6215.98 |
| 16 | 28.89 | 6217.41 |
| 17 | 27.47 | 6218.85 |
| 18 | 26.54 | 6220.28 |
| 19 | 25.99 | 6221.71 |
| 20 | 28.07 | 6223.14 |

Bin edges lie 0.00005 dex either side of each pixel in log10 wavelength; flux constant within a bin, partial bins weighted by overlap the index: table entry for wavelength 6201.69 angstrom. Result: 24.36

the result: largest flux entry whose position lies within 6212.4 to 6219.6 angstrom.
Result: 28.89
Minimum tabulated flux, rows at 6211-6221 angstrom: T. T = 25.59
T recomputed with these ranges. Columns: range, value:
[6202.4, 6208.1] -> 26.16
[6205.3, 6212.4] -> 26.75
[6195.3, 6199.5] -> 28.14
